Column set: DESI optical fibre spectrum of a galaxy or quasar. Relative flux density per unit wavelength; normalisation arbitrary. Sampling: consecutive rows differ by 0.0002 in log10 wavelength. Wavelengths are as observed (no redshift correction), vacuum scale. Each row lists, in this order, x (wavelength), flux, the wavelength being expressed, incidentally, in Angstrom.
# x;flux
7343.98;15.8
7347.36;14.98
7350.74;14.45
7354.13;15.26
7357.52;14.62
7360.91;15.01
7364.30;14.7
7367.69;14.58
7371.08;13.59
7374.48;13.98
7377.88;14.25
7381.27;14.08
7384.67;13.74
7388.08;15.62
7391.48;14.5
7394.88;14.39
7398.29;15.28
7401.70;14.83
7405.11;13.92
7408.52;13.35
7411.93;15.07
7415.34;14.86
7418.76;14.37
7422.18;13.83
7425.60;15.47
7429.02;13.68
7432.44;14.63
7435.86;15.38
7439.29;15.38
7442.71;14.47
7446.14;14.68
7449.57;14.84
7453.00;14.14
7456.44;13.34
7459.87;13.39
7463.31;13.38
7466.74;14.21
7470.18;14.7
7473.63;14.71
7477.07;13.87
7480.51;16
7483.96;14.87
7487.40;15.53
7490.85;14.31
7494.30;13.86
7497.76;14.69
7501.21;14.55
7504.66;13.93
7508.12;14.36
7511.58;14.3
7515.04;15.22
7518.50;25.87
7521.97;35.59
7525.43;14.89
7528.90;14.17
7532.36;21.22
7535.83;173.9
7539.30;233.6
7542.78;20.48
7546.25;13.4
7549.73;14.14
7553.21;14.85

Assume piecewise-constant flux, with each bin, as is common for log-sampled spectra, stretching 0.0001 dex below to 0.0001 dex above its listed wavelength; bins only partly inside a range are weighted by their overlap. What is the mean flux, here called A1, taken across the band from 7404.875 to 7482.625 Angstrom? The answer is 14.4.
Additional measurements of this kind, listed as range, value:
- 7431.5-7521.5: 15.2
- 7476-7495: 14.8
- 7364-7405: 14.4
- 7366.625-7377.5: 14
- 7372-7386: 14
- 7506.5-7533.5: 19.4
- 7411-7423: 14.5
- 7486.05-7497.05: 14.5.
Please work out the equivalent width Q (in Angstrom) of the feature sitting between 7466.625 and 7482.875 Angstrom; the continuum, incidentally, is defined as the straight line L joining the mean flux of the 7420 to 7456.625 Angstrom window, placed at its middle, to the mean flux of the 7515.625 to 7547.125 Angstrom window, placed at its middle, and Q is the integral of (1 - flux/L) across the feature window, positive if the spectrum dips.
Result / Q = 8.9 Angstrom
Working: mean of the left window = 14.6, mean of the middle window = 14.7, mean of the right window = 61.1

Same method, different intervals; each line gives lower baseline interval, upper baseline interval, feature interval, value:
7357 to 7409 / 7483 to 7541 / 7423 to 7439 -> 6.0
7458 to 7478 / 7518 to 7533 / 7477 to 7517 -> 7.2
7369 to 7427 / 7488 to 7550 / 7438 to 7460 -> 9.0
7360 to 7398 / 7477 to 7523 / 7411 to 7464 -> 3.7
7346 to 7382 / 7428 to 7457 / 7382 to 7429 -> 0.1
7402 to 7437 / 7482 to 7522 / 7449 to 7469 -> 2.0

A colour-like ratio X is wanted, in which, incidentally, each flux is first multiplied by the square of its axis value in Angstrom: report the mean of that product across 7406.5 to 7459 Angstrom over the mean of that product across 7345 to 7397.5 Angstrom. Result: 1.01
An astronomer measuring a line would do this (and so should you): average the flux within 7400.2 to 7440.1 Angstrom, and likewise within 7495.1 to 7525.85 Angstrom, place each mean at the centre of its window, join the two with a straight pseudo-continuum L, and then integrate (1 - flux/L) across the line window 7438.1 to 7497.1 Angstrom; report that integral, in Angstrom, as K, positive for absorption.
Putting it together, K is 7.1 Angstrom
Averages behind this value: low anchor 14.5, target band 14.4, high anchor 18.2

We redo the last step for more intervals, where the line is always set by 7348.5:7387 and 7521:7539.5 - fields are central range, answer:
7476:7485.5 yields 6.87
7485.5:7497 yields 8.60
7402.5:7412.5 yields 5.05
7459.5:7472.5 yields 9.28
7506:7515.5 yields 7.37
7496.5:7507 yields 8.05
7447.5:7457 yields 6.44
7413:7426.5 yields 7.47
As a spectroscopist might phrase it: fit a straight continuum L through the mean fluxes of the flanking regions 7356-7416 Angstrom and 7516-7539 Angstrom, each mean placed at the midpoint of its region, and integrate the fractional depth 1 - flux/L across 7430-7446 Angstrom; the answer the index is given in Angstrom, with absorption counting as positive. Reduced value 8.2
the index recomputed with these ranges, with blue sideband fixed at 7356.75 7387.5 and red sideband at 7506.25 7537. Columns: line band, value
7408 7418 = 2.62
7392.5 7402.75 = 1.66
